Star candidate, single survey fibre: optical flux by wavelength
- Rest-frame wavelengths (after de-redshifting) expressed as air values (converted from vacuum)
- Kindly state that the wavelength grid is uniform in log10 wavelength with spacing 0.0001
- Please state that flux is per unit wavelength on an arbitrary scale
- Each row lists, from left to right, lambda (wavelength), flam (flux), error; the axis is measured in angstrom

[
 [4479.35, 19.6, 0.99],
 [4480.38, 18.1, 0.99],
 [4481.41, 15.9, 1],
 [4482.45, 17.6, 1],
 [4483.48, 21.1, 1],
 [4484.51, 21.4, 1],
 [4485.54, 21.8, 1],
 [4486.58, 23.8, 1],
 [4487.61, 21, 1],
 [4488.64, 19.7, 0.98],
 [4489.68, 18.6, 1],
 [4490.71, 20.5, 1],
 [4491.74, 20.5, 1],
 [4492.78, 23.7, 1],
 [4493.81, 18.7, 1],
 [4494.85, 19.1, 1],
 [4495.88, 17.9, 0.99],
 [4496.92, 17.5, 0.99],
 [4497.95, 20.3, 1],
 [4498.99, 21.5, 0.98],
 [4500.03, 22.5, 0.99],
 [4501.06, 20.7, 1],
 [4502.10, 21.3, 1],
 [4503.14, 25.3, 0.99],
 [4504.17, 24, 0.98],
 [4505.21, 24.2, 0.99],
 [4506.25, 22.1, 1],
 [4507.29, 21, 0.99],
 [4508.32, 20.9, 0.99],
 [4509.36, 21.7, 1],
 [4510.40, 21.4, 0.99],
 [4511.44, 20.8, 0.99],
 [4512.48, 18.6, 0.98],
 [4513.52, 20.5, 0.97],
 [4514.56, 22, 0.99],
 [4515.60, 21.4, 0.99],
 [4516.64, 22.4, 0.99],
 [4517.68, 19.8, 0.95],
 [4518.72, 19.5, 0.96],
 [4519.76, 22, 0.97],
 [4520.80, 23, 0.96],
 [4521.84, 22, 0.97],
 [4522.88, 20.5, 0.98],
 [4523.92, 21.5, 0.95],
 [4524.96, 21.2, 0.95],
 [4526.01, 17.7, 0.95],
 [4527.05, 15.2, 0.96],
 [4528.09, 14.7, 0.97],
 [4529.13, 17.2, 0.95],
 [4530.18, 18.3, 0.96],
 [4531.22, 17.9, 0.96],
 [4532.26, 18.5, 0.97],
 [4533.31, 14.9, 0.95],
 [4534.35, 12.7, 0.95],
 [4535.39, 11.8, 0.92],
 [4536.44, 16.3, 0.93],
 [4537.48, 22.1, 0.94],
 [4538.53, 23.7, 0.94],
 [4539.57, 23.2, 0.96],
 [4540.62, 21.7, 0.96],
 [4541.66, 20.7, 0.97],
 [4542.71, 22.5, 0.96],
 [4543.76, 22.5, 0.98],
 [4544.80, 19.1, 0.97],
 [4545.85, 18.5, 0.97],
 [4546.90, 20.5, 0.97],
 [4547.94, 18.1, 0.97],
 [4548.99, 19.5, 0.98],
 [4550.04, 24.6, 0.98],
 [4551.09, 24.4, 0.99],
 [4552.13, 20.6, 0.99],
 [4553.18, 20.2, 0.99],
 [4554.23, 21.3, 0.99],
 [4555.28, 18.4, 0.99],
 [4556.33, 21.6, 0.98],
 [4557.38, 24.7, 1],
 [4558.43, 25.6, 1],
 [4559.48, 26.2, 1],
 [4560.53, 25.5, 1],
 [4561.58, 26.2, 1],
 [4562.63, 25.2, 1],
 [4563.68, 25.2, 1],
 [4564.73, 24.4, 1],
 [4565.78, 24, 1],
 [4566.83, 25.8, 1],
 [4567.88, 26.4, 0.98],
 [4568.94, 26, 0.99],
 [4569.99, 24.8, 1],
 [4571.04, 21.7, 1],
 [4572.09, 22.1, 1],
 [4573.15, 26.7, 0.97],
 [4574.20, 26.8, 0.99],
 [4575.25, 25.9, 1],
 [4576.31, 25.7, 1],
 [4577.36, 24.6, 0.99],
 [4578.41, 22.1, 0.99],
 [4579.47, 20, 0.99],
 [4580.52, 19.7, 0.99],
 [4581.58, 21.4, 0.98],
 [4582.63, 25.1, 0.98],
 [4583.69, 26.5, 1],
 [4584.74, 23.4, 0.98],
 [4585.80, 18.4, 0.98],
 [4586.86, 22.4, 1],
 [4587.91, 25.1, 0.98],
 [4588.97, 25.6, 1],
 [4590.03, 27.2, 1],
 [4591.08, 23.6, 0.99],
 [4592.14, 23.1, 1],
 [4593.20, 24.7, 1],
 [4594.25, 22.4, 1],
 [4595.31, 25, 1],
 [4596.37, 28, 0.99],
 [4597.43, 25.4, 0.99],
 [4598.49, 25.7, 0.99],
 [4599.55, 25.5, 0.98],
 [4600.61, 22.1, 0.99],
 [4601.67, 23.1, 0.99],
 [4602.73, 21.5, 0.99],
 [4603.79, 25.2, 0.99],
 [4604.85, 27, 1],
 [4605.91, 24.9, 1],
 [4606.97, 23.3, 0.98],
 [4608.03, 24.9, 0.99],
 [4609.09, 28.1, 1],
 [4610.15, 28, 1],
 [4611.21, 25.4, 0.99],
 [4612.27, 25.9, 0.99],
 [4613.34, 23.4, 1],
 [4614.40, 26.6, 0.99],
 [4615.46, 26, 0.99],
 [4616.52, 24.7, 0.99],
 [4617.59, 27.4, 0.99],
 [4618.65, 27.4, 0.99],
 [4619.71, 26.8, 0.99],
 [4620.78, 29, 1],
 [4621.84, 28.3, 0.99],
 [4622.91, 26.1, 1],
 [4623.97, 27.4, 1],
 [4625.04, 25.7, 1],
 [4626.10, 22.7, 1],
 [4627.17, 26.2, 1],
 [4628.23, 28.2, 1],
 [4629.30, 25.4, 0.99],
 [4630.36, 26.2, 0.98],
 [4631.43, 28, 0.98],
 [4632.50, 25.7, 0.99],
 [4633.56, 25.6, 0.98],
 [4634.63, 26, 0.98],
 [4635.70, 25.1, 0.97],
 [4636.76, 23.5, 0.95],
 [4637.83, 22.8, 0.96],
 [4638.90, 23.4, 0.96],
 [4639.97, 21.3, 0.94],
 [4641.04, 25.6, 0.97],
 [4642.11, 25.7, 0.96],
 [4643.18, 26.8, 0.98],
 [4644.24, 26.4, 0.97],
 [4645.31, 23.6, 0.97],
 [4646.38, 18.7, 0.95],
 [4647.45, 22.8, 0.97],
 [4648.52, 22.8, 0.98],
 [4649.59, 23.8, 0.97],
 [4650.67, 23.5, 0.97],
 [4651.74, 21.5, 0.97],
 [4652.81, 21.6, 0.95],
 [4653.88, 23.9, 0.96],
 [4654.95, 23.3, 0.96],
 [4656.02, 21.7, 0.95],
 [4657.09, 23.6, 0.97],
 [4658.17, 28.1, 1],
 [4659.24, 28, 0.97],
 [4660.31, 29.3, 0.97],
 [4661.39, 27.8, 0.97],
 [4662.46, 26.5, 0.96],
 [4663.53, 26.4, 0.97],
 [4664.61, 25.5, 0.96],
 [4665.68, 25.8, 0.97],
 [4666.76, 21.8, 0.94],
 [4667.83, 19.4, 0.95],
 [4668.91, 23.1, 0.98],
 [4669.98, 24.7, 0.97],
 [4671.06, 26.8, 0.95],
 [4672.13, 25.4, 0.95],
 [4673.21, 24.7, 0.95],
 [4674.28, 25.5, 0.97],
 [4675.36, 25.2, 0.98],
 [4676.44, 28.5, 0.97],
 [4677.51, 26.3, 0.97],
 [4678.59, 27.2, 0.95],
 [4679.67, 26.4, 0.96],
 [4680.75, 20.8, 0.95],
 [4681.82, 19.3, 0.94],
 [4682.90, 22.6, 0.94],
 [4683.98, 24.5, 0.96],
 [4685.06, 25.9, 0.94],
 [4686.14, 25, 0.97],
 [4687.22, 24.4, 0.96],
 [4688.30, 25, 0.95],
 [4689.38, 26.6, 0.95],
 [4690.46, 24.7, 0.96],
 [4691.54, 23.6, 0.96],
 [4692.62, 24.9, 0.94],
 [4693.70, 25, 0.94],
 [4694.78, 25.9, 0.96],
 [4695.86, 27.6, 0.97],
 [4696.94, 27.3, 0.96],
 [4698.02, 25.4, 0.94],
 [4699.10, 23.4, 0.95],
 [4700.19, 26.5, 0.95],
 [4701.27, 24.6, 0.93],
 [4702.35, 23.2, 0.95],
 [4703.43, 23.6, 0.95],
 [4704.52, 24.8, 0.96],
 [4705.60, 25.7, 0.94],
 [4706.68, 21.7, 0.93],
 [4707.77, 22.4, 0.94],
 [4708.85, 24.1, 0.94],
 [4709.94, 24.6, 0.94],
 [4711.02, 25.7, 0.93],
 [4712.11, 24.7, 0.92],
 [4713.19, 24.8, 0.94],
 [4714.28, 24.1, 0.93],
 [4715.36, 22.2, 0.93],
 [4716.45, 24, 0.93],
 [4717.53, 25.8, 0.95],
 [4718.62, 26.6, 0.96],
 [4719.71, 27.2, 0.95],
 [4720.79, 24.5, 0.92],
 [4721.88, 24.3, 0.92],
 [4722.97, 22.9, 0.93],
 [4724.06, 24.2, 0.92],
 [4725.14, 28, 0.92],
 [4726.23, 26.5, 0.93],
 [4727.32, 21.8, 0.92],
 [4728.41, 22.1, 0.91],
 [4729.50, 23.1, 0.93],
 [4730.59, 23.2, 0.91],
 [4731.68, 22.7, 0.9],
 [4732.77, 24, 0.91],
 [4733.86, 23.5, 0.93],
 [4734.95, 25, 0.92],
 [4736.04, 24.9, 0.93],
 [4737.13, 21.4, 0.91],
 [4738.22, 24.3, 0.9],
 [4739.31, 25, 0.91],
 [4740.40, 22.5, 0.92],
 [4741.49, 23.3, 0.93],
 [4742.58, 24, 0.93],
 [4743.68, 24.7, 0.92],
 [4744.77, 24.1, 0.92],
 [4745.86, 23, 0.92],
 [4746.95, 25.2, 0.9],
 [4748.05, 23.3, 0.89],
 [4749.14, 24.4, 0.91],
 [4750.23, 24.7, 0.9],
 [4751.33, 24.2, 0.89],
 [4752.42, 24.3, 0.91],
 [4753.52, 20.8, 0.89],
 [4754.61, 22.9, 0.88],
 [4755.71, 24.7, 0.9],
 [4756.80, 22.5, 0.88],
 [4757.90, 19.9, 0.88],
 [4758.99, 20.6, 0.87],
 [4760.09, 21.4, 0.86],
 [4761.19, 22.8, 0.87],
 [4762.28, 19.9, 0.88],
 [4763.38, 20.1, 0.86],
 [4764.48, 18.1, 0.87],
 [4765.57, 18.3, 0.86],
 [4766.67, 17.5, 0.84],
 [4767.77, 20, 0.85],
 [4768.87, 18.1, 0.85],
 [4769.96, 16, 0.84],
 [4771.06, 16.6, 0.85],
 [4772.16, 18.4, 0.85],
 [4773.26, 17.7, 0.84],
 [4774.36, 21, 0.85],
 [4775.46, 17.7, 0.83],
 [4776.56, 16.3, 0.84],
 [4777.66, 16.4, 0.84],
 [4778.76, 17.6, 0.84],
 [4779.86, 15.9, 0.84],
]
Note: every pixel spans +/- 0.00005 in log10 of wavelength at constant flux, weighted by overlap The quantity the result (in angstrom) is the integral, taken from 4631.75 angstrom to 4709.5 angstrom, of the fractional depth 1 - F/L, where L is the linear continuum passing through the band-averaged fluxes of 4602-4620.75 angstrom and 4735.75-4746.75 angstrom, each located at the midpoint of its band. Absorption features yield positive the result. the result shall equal 0.8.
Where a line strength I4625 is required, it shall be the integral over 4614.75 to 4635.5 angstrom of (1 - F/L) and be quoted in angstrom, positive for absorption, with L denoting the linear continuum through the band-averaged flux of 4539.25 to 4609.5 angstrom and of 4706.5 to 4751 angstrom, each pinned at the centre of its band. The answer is -2.3 angstrom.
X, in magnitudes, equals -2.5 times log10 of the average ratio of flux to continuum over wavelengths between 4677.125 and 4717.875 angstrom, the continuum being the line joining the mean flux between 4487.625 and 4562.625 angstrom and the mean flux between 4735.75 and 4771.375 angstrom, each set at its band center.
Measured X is -0.14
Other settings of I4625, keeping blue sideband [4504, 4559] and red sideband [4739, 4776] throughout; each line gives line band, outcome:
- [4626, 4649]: -4.28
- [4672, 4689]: -3.05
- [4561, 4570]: -2.14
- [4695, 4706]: -2.14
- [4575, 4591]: -2.27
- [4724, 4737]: -1.68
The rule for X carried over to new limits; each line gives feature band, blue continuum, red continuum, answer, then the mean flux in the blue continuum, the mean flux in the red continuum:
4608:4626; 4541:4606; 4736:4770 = -0.14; 23.5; 22.1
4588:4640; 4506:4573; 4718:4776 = -0.18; 21.2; 22.4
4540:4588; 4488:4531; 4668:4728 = -0.06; 20.5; 24.8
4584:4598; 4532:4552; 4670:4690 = -0.12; 19.8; 25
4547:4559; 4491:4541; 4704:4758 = -0.05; 20.1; 24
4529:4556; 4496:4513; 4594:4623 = 0.17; 21.4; 25.6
